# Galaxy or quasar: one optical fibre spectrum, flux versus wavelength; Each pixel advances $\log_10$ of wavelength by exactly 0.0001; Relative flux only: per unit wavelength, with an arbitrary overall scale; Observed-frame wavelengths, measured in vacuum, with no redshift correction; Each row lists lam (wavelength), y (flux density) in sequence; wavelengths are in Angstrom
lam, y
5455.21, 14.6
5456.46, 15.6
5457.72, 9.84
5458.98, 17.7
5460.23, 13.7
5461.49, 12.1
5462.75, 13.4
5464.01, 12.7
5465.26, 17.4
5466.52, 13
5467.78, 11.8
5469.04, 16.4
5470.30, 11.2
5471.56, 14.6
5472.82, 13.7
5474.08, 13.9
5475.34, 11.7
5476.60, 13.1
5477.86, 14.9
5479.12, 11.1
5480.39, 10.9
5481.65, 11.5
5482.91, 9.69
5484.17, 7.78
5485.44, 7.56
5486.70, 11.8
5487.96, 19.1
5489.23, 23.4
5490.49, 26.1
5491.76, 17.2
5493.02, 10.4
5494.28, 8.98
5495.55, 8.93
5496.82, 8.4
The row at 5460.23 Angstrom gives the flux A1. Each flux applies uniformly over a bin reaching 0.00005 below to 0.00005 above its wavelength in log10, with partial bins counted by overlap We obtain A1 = 13.7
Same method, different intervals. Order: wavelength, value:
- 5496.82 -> 8.4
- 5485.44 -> 7.56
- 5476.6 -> 13.1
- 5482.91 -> 9.69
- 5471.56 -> 14.6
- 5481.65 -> 11.5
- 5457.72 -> 9.84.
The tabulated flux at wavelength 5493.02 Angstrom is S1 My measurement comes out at 10.4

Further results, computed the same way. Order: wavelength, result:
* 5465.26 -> 17.4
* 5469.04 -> 16.4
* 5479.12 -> 11.1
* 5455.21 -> 14.6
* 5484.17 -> 7.78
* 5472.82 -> 13.7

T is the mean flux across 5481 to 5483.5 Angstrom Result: 10.6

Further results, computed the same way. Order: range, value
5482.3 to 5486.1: 8.36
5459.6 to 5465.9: 13.9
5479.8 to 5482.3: 11.2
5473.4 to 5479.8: 12.9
